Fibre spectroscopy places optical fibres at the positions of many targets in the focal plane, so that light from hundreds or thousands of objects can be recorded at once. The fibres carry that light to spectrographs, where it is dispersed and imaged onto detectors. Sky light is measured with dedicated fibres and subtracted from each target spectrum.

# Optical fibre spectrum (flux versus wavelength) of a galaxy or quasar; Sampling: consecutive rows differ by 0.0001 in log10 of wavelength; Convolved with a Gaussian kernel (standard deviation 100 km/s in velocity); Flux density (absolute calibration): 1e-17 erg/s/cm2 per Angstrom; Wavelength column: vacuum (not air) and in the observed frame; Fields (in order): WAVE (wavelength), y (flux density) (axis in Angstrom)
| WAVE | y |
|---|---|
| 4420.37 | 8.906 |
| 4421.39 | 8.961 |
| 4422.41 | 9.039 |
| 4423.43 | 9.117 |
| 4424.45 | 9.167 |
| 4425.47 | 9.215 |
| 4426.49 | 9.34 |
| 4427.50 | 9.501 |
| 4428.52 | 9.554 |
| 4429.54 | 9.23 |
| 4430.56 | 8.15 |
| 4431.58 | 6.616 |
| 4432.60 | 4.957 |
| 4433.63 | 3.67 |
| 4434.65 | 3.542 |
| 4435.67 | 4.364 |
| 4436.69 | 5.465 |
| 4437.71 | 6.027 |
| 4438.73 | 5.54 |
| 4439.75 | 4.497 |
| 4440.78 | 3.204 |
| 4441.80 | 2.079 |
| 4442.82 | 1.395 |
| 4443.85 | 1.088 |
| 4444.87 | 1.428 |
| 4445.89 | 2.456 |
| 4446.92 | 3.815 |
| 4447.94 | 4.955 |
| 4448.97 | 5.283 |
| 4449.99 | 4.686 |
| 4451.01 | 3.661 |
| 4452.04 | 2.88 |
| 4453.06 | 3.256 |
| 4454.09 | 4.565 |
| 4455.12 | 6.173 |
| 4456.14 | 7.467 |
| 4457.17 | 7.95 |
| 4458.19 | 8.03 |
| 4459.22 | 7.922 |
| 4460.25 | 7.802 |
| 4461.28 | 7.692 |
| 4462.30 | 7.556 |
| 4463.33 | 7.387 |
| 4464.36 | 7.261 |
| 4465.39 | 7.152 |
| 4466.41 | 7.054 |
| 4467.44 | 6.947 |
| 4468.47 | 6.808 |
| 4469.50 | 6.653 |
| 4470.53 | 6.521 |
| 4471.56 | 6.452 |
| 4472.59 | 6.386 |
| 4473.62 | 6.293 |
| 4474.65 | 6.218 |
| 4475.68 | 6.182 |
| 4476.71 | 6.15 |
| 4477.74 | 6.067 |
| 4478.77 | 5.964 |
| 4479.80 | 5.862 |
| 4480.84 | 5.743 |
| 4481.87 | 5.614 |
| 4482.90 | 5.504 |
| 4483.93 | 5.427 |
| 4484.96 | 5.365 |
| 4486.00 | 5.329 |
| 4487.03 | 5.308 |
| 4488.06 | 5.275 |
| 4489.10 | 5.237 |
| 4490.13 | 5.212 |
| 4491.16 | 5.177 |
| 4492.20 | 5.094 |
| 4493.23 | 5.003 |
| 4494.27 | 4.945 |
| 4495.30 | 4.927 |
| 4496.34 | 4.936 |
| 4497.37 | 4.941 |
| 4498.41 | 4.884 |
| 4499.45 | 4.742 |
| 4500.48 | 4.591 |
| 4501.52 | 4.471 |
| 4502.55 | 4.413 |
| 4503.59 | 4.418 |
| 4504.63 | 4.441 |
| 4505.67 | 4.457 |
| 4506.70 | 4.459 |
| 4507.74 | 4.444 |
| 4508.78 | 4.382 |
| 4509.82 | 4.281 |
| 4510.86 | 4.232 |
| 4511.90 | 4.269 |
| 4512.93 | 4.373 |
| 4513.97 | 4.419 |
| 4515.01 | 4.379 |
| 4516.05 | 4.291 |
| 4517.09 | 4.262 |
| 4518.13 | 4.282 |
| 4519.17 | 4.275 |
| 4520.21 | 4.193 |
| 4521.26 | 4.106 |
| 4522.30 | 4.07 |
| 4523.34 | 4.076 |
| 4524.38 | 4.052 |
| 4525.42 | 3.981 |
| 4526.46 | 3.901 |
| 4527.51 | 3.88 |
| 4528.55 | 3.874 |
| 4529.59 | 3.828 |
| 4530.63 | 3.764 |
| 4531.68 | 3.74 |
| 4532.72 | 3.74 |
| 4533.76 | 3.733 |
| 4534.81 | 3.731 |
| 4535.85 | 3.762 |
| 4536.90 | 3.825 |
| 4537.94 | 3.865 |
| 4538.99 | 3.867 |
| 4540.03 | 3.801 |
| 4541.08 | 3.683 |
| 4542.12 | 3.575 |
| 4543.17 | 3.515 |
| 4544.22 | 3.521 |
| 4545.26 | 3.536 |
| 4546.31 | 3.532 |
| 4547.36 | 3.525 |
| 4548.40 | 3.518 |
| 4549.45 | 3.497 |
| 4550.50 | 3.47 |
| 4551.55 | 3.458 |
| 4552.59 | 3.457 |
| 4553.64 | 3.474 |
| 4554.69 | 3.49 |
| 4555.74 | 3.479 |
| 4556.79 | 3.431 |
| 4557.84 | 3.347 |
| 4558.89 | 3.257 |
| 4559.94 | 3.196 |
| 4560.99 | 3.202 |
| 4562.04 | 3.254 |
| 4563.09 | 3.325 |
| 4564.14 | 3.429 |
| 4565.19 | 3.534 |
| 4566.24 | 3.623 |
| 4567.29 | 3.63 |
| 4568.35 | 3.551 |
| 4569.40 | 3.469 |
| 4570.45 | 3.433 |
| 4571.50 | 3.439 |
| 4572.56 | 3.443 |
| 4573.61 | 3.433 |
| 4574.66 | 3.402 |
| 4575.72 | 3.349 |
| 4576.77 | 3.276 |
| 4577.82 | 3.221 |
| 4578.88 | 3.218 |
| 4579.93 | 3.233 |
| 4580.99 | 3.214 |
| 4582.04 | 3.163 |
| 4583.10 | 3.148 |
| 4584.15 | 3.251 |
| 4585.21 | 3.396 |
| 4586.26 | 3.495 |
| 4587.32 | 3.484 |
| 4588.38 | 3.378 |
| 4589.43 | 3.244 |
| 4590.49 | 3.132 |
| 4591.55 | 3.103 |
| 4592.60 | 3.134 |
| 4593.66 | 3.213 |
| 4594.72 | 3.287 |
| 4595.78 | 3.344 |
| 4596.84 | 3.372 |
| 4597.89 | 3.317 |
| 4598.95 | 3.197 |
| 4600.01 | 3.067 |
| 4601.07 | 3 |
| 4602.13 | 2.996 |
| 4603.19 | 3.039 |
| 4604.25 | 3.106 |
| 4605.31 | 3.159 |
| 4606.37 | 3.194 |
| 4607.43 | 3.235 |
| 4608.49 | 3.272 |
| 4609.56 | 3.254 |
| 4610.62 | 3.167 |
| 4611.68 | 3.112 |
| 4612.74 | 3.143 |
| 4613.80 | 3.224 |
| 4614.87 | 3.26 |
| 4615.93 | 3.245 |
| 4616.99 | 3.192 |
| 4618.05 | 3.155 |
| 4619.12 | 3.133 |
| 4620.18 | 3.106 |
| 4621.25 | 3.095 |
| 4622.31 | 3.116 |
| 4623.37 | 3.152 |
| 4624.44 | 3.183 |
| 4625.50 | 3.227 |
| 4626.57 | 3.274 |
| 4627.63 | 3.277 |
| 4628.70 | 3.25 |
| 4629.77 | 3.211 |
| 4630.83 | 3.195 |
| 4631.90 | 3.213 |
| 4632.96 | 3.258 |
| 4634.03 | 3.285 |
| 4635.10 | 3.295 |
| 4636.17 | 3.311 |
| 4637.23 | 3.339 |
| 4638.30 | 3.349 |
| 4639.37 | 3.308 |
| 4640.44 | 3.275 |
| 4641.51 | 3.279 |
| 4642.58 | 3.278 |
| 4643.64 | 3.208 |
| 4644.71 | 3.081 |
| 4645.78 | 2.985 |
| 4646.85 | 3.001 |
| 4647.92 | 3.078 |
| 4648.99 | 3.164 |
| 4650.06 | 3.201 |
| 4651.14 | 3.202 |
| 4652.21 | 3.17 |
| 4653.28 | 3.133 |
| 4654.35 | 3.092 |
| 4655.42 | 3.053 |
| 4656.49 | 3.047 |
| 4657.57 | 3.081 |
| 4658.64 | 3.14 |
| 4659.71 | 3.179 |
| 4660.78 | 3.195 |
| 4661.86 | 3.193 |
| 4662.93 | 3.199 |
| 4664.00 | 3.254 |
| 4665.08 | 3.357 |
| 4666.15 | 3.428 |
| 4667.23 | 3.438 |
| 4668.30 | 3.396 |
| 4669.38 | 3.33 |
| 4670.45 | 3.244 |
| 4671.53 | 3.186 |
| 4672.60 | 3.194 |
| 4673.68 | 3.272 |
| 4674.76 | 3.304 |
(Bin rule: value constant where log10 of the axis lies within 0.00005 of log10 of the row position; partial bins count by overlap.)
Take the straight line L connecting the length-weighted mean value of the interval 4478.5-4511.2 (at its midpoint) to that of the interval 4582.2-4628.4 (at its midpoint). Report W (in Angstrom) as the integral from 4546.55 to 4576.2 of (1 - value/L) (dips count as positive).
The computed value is 3.6 Angstrom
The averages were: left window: 4.97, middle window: 3.43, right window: 3.21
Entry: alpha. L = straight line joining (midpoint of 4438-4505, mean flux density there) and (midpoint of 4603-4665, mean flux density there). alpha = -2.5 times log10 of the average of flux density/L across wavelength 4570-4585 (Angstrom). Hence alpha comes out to 0.192 mag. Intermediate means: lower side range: 5.35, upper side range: 3.19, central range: 3.3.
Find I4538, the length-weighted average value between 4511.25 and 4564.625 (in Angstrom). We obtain 3.76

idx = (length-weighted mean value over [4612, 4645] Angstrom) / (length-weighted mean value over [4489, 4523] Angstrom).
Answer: 0.7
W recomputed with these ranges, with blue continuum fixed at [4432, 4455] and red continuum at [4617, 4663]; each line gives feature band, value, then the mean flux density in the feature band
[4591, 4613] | 0.9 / 3.18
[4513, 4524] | -2.0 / 4.24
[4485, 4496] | -4.5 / 5.15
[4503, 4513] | -2.1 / 4.38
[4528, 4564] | -0.8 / 3.57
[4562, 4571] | -0.2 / 3.49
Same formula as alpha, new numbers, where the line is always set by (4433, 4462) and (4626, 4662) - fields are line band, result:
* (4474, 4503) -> -0.207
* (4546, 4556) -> 0.122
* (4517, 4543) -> 0.045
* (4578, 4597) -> 0.114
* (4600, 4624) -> 0.095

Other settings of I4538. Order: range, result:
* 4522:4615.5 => 3.44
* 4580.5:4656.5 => 3.2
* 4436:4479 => 5.53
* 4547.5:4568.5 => 3.43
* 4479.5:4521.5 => 4.78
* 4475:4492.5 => 5.57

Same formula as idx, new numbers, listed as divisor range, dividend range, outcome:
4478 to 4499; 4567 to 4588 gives 0.63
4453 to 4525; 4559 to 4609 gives 0.60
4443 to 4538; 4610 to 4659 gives 0.64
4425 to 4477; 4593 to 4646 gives 0.55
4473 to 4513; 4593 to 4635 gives 0.63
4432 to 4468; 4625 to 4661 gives 0.62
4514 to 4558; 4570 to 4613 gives 0.86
